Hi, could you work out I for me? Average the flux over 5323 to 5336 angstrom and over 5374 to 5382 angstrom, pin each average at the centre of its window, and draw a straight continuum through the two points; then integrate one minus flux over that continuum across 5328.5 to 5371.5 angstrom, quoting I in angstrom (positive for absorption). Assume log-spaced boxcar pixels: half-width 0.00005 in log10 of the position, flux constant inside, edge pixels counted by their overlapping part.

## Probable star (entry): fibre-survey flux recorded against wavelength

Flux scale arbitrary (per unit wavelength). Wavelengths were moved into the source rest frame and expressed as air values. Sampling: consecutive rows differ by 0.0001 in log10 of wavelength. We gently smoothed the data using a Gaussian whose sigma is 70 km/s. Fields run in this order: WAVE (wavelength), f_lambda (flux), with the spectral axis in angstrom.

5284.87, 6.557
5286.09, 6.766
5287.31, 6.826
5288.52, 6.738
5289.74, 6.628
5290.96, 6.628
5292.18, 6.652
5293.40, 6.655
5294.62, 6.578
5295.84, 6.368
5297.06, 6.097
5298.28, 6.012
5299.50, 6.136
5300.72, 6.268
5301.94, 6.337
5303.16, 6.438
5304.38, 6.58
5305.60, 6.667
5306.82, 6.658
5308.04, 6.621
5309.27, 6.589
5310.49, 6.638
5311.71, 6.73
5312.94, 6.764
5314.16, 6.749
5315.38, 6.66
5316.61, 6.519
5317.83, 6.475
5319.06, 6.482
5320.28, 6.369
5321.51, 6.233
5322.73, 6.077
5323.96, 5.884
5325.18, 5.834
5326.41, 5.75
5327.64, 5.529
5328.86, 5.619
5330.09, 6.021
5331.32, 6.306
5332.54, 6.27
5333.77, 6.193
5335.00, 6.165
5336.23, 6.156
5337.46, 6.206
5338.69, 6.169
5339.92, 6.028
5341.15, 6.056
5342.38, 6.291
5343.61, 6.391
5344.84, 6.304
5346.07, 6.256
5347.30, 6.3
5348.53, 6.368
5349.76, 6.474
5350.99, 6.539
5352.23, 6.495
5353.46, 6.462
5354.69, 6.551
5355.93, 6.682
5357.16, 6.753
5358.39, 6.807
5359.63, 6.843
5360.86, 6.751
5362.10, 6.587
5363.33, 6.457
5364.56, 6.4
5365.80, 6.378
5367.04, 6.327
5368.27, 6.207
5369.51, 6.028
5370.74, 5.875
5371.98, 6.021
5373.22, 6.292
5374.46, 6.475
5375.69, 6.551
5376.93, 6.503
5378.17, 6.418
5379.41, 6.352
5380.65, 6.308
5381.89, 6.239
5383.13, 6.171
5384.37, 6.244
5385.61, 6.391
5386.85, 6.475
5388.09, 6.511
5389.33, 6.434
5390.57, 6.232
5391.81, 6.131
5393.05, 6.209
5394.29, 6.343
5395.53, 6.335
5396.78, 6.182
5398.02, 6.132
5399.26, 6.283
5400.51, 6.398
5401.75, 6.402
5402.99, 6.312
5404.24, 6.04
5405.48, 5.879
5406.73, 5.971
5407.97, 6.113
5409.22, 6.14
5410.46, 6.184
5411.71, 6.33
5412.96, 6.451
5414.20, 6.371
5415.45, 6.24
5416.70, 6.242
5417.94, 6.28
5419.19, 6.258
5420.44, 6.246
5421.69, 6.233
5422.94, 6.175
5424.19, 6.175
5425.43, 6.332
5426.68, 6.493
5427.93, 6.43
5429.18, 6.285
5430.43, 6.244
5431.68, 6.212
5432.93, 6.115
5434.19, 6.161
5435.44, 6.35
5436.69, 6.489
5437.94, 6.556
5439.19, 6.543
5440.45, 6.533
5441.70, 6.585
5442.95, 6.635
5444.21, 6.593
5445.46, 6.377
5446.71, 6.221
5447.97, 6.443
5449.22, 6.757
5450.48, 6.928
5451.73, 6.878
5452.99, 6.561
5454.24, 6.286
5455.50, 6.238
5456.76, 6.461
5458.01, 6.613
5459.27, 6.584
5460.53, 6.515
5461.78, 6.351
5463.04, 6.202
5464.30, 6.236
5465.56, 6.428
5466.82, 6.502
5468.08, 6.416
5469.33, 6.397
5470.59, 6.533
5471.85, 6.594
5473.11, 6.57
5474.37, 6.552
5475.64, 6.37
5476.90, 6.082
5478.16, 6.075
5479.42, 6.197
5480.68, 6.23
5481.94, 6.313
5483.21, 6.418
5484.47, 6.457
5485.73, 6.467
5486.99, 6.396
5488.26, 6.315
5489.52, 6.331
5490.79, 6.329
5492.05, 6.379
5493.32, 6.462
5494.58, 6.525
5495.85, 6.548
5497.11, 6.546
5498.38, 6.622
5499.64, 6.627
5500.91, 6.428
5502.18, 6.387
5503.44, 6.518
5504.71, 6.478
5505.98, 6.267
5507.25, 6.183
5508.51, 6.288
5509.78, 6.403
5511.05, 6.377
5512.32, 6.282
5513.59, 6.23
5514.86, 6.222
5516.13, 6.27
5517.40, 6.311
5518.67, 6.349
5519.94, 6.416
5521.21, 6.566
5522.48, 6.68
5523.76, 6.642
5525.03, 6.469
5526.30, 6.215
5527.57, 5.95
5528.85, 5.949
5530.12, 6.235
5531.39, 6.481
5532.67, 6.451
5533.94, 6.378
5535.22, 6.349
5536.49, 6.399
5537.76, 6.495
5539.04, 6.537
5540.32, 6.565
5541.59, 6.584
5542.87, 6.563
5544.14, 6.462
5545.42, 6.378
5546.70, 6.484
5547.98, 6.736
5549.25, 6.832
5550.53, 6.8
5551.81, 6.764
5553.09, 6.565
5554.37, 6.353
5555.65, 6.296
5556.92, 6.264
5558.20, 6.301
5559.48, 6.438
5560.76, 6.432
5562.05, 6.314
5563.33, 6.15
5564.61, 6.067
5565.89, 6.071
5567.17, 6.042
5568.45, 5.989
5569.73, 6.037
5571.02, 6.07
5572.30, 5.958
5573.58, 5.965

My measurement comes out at -1.3 angstrom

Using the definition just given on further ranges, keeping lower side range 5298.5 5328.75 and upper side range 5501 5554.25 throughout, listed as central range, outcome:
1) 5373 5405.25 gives 0.33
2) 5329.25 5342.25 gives 0.43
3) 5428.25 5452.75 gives -0.27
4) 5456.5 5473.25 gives -0.12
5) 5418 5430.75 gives 0.21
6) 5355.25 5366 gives -0.45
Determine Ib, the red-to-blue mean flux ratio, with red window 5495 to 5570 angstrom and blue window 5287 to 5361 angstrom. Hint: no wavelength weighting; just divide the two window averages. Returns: 1.00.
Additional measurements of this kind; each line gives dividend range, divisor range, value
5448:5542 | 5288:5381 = 1.01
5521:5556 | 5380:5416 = 1.03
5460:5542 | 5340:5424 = 1.01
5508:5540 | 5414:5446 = 1.00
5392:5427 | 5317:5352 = 1.01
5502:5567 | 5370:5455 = 1.01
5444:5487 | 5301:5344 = 1.02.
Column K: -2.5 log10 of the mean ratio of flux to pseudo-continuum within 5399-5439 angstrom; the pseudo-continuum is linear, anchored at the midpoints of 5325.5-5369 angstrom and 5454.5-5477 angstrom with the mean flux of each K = 0.02 mag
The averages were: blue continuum 6.31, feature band 6.27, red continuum 6.43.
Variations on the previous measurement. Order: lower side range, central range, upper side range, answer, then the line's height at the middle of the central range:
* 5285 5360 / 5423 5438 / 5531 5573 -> 0.013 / 6.38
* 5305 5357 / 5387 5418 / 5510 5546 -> 0.017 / 6.35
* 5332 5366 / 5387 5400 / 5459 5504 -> 0.020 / 6.41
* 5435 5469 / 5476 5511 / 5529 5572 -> 0.011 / 6.45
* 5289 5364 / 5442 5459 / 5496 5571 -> -0.026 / 6.38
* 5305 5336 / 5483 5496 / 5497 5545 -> -0.005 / 6.38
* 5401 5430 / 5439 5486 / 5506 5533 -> -0.028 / 6.28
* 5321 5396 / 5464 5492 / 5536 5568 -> 0.001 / 6.38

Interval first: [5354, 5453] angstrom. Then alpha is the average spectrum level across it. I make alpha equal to 6.36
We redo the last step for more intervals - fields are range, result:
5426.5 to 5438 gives 6.32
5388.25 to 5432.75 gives 6.25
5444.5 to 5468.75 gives 6.48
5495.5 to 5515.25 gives 6.4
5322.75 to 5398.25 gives 6.29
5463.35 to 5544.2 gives 6.39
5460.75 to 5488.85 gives 6.37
